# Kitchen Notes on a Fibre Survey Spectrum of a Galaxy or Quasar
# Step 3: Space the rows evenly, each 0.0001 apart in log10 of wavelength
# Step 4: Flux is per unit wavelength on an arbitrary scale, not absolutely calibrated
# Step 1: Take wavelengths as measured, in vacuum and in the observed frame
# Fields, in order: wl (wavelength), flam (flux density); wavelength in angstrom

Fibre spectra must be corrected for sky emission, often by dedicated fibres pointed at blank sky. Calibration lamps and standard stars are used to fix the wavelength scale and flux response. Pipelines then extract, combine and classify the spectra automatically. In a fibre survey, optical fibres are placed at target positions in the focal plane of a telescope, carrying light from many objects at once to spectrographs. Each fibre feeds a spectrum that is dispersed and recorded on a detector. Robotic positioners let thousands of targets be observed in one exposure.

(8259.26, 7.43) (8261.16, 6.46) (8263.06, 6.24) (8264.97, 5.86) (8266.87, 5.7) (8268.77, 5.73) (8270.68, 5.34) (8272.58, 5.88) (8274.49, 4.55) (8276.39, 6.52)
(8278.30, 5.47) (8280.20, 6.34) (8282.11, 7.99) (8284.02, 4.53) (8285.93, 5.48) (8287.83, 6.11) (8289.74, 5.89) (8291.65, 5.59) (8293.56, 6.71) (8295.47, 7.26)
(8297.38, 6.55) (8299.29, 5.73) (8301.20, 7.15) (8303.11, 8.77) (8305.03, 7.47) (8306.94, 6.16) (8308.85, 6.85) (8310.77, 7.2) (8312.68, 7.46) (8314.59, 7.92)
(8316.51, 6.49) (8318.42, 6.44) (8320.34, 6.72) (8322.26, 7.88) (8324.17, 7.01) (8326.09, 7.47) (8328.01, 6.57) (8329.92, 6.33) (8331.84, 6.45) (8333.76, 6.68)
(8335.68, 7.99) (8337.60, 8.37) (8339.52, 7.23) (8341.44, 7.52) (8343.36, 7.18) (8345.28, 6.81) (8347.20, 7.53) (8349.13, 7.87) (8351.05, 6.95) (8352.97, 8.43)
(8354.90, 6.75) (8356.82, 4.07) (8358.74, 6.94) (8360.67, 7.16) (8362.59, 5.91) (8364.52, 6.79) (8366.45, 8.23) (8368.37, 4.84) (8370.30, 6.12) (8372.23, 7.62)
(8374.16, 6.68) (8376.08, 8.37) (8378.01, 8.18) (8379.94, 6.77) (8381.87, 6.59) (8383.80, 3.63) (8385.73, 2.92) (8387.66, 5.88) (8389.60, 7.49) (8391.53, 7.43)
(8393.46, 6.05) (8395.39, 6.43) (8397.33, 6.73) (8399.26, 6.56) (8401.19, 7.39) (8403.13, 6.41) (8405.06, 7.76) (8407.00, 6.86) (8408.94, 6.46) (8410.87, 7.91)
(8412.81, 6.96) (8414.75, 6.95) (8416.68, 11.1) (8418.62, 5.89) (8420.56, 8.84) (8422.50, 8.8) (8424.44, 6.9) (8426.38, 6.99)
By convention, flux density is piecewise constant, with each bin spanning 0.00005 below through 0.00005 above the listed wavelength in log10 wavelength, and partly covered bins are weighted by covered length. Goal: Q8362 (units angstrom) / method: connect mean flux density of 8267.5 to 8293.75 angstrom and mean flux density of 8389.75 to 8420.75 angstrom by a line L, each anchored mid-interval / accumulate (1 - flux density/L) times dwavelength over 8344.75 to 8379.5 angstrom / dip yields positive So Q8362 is -1.2 angstrom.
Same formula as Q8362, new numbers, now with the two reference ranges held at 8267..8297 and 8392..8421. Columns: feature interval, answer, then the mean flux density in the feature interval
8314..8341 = -2.9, 7.11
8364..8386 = 1.2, 6.5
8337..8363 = -1.7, 7.06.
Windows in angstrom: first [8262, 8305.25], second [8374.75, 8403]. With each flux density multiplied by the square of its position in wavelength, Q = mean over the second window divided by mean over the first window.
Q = 1.1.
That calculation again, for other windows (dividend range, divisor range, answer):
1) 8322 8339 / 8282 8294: 1.23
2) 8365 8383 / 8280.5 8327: 1.05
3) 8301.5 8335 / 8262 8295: 1.21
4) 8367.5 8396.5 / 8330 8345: 0.88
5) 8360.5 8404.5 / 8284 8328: 0.98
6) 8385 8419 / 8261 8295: 1.20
